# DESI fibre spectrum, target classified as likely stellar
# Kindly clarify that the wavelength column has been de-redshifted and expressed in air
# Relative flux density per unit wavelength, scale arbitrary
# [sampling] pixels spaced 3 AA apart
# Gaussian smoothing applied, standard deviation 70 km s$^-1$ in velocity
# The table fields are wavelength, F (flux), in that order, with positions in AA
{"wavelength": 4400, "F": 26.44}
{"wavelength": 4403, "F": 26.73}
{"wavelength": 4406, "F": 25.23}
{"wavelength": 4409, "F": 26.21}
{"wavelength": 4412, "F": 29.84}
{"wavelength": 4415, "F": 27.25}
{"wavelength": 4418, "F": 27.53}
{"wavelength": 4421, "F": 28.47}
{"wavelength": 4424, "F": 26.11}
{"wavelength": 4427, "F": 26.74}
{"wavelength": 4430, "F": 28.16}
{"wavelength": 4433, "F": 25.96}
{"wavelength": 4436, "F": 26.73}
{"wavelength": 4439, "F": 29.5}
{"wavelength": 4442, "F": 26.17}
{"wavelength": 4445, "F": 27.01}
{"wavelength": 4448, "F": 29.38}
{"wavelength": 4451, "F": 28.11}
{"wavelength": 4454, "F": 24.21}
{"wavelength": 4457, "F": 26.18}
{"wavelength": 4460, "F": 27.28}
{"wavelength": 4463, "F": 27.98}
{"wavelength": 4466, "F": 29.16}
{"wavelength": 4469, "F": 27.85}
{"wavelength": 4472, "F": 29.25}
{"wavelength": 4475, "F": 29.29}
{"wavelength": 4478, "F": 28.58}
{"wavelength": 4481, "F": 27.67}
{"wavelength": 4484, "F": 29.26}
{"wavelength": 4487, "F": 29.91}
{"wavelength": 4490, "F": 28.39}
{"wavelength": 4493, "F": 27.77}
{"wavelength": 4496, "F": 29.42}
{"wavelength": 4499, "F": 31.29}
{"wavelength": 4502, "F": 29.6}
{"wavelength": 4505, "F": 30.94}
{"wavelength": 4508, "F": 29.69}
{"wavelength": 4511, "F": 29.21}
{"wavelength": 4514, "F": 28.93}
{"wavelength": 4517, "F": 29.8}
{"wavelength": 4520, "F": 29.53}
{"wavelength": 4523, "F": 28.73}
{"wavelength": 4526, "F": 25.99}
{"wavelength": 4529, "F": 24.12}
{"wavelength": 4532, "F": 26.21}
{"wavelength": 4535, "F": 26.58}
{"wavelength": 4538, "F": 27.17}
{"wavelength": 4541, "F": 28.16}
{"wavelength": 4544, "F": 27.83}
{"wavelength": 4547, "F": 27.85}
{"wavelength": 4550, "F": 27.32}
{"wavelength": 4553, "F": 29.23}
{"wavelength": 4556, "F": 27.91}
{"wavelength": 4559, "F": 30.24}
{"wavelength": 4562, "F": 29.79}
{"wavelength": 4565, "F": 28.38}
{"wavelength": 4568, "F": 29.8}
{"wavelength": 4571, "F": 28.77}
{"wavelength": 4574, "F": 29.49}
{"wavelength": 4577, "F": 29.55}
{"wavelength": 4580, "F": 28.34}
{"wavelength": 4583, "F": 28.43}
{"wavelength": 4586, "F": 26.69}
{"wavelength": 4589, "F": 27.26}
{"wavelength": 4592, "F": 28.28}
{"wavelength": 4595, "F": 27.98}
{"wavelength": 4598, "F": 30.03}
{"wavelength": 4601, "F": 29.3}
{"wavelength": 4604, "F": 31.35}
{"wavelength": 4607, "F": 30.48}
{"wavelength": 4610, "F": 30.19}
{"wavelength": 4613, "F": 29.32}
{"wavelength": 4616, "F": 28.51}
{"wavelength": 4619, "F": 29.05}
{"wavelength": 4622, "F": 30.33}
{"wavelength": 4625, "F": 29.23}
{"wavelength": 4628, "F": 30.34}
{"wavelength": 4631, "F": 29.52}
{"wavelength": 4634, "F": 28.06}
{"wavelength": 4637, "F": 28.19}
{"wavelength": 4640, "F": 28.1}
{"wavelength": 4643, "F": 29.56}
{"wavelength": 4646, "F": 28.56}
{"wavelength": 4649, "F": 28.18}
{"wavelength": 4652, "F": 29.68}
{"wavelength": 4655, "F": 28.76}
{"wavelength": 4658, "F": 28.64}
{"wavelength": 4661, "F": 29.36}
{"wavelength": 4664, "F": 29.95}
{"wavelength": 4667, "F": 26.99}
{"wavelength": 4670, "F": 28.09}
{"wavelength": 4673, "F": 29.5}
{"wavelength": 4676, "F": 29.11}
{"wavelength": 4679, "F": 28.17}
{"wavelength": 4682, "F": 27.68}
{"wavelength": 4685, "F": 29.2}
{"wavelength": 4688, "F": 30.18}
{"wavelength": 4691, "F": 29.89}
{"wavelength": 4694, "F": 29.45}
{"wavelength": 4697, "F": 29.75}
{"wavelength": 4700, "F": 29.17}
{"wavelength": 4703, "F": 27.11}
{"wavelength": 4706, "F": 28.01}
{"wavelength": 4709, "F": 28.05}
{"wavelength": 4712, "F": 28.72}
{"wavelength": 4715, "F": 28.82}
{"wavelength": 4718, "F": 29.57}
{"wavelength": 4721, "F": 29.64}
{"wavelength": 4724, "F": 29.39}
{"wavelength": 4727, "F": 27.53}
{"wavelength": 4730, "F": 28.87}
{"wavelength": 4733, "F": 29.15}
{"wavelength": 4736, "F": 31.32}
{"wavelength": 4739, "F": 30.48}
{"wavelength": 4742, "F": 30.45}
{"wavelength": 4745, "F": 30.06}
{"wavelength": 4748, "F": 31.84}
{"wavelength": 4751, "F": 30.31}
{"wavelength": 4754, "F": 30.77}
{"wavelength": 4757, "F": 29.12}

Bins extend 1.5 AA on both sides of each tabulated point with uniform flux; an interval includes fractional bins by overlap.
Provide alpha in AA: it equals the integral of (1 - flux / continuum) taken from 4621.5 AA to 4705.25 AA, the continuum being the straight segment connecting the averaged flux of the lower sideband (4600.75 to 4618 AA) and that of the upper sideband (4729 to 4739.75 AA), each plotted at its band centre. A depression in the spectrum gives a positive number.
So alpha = 2.76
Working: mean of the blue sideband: 29.9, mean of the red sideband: 30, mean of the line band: 28.9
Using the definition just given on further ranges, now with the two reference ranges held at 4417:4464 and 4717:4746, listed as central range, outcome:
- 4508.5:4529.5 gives -0.3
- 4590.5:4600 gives -0.1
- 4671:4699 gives 0.1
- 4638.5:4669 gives 0.2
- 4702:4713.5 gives 0.6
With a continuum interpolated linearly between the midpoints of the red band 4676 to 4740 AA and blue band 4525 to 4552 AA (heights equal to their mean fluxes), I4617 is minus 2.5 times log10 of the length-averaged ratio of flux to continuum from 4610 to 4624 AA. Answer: -0.058 mag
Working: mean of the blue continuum 26.9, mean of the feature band 29.4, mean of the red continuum 29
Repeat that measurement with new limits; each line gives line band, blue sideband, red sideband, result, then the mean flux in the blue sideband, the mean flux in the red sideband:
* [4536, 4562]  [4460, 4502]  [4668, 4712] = 0.02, 28.9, 28.8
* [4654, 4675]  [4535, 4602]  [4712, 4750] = 0.02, 28.5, 29.7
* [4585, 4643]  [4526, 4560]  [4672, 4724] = -0.04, 27.4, 28.9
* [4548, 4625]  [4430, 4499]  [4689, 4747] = -0.02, 28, 29.3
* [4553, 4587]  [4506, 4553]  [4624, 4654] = -0.02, 27.9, 28.9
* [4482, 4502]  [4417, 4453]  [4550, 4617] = -0.05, 27.4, 29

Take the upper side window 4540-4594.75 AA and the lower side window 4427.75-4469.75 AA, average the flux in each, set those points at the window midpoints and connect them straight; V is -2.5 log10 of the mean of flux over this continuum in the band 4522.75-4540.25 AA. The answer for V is 0.07 mag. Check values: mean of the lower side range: 27.4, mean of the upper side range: 28.5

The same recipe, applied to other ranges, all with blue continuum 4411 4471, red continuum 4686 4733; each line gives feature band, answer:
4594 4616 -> -0.05 mag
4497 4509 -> -0.10 mag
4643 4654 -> -0.01 mag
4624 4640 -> -0.02 mag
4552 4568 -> -0.04 mag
